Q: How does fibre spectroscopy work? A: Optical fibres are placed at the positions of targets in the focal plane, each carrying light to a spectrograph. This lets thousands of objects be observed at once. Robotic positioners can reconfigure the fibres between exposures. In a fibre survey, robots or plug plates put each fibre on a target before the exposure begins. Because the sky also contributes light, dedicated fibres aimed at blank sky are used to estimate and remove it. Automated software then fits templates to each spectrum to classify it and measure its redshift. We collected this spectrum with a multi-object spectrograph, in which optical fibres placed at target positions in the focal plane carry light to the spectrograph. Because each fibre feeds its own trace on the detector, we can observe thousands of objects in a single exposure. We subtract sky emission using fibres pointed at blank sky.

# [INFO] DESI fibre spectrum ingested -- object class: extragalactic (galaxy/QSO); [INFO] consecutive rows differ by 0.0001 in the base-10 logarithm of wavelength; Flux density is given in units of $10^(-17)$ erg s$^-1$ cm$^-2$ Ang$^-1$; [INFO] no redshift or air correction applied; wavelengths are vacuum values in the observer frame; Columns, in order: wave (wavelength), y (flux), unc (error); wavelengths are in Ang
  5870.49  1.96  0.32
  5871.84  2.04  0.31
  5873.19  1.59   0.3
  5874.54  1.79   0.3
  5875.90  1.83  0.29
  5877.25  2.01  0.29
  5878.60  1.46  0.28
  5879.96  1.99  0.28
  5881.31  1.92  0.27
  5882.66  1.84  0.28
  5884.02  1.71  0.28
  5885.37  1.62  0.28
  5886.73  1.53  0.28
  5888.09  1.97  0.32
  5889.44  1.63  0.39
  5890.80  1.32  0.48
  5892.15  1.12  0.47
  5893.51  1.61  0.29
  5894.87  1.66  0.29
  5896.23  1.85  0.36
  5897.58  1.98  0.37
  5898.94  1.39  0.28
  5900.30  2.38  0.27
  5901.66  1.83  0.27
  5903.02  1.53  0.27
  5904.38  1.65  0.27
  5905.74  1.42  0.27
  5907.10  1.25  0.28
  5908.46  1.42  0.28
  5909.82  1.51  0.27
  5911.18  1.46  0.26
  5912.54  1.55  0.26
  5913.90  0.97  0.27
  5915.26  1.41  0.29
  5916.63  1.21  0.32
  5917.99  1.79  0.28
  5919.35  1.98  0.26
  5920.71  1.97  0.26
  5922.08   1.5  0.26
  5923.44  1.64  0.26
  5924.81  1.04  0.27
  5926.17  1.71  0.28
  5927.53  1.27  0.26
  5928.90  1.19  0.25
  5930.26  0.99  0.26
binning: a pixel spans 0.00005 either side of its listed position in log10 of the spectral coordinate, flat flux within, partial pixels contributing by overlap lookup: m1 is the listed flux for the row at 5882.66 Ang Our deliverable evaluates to 1.84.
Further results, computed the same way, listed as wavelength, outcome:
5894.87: 1.66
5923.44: 1.64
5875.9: 1.83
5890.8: 1.32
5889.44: 1.63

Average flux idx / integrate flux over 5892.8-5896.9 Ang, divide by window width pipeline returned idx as 1.7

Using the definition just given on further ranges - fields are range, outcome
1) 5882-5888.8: 1.73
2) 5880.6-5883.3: 1.89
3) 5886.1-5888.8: 1.75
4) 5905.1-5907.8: 1.33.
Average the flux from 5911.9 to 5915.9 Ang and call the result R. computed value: 1.31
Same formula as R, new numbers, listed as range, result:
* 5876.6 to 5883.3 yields 1.84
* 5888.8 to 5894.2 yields 1.42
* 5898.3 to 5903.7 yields 1.78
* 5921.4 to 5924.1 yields 1.57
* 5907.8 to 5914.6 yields 1.38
